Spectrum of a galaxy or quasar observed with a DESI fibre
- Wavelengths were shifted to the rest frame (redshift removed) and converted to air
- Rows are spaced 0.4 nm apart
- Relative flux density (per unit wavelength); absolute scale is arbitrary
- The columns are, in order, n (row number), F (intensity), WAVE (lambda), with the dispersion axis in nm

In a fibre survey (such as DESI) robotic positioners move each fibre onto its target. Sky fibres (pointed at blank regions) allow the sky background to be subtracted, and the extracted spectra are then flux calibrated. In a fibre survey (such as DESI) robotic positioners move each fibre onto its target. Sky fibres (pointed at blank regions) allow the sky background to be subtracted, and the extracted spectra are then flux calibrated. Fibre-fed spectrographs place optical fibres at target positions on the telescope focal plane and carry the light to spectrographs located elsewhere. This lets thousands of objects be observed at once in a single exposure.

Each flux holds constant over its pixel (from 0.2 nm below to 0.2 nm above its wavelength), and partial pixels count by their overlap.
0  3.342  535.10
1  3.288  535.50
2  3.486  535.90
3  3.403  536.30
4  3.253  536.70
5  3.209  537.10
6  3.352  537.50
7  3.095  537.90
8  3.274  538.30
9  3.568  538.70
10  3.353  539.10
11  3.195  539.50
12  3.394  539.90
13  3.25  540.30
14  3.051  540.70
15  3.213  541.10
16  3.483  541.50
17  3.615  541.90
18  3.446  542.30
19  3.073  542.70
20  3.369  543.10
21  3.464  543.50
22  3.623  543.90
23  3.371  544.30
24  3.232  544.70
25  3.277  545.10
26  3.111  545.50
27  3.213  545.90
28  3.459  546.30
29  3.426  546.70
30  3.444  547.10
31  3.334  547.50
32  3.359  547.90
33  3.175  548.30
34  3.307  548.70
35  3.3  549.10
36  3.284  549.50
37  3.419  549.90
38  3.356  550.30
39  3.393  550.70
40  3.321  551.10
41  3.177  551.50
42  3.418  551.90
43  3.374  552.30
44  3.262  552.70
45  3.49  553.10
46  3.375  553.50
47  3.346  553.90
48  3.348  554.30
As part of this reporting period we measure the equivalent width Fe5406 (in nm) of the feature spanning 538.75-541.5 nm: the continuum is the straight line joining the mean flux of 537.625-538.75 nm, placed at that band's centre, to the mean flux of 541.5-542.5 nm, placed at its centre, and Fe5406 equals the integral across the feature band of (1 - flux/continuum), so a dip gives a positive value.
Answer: 0.10 nm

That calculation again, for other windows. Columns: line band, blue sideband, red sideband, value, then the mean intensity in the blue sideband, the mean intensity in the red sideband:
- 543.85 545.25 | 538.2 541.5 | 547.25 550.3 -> -0.019 nm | 3.3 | 3.32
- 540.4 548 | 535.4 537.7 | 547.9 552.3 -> -0.042 nm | 3.33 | 3.32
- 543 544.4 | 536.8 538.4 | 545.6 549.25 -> -0.075 nm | 3.23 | 3.33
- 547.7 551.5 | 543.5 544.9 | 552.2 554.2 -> 0.080 nm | 3.42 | 3.37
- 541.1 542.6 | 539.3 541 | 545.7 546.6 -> -0.087 nm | 3.22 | 3.35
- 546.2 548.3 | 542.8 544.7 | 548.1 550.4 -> -0.022 nm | 3.41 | 3.3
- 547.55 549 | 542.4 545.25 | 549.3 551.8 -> 0.021 nm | 3.35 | 3.33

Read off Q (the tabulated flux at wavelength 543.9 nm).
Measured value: 3.623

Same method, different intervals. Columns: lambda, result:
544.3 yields 3.371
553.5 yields 3.375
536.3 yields 3.403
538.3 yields 3.274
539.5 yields 3.195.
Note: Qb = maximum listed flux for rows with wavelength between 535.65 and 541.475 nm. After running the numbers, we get 3.568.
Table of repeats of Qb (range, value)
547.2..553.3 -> 3.49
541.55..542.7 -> 3.615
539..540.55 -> 3.394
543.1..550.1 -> 3.623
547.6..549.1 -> 3.359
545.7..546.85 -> 3.459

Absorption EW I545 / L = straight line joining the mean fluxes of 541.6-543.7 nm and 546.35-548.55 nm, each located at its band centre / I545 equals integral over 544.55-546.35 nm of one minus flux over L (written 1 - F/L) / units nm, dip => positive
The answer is 0.07 nm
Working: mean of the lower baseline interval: 3.4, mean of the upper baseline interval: 3.35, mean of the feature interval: 3.24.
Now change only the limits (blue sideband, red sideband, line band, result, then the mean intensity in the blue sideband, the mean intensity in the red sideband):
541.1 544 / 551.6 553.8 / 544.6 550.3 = 0.14 nm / 3.42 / 3.37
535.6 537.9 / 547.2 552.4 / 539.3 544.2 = -0.04 nm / 3.32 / 3.33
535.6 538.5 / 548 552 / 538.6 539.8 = -0.02 nm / 3.3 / 3.31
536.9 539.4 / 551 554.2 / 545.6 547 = -0.01 nm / 3.3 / 3.35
